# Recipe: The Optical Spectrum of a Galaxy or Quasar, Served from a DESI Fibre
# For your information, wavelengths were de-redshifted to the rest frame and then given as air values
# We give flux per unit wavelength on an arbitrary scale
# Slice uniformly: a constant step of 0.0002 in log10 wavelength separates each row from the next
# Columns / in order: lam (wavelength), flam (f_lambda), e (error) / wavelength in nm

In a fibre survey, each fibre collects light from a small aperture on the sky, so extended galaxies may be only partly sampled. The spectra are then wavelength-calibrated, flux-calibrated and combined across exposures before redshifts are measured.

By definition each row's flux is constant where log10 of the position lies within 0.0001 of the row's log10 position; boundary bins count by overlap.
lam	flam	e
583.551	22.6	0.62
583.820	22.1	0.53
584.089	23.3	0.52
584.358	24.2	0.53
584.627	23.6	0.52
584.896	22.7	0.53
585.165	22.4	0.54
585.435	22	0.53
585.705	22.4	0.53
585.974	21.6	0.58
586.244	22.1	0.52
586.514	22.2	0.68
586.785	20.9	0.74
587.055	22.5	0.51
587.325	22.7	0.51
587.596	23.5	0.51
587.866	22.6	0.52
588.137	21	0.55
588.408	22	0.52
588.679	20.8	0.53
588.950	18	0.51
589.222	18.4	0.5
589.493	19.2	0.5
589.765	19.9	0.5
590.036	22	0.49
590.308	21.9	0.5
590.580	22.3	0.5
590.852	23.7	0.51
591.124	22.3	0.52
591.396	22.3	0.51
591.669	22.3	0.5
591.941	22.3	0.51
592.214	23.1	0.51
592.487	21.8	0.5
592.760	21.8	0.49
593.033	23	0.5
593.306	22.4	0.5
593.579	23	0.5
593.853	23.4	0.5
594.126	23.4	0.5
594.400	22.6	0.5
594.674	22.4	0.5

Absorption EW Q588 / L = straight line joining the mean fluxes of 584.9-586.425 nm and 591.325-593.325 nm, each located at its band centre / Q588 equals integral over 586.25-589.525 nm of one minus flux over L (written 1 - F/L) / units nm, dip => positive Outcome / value 0.14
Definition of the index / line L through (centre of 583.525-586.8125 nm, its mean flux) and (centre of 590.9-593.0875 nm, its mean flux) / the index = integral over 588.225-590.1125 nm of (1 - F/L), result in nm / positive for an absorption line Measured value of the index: 0.20 nm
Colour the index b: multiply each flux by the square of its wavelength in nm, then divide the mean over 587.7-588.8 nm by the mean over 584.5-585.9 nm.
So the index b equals 1.0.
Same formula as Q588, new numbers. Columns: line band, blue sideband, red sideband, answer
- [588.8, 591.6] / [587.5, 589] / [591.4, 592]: 0.12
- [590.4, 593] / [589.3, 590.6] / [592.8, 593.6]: -0.08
